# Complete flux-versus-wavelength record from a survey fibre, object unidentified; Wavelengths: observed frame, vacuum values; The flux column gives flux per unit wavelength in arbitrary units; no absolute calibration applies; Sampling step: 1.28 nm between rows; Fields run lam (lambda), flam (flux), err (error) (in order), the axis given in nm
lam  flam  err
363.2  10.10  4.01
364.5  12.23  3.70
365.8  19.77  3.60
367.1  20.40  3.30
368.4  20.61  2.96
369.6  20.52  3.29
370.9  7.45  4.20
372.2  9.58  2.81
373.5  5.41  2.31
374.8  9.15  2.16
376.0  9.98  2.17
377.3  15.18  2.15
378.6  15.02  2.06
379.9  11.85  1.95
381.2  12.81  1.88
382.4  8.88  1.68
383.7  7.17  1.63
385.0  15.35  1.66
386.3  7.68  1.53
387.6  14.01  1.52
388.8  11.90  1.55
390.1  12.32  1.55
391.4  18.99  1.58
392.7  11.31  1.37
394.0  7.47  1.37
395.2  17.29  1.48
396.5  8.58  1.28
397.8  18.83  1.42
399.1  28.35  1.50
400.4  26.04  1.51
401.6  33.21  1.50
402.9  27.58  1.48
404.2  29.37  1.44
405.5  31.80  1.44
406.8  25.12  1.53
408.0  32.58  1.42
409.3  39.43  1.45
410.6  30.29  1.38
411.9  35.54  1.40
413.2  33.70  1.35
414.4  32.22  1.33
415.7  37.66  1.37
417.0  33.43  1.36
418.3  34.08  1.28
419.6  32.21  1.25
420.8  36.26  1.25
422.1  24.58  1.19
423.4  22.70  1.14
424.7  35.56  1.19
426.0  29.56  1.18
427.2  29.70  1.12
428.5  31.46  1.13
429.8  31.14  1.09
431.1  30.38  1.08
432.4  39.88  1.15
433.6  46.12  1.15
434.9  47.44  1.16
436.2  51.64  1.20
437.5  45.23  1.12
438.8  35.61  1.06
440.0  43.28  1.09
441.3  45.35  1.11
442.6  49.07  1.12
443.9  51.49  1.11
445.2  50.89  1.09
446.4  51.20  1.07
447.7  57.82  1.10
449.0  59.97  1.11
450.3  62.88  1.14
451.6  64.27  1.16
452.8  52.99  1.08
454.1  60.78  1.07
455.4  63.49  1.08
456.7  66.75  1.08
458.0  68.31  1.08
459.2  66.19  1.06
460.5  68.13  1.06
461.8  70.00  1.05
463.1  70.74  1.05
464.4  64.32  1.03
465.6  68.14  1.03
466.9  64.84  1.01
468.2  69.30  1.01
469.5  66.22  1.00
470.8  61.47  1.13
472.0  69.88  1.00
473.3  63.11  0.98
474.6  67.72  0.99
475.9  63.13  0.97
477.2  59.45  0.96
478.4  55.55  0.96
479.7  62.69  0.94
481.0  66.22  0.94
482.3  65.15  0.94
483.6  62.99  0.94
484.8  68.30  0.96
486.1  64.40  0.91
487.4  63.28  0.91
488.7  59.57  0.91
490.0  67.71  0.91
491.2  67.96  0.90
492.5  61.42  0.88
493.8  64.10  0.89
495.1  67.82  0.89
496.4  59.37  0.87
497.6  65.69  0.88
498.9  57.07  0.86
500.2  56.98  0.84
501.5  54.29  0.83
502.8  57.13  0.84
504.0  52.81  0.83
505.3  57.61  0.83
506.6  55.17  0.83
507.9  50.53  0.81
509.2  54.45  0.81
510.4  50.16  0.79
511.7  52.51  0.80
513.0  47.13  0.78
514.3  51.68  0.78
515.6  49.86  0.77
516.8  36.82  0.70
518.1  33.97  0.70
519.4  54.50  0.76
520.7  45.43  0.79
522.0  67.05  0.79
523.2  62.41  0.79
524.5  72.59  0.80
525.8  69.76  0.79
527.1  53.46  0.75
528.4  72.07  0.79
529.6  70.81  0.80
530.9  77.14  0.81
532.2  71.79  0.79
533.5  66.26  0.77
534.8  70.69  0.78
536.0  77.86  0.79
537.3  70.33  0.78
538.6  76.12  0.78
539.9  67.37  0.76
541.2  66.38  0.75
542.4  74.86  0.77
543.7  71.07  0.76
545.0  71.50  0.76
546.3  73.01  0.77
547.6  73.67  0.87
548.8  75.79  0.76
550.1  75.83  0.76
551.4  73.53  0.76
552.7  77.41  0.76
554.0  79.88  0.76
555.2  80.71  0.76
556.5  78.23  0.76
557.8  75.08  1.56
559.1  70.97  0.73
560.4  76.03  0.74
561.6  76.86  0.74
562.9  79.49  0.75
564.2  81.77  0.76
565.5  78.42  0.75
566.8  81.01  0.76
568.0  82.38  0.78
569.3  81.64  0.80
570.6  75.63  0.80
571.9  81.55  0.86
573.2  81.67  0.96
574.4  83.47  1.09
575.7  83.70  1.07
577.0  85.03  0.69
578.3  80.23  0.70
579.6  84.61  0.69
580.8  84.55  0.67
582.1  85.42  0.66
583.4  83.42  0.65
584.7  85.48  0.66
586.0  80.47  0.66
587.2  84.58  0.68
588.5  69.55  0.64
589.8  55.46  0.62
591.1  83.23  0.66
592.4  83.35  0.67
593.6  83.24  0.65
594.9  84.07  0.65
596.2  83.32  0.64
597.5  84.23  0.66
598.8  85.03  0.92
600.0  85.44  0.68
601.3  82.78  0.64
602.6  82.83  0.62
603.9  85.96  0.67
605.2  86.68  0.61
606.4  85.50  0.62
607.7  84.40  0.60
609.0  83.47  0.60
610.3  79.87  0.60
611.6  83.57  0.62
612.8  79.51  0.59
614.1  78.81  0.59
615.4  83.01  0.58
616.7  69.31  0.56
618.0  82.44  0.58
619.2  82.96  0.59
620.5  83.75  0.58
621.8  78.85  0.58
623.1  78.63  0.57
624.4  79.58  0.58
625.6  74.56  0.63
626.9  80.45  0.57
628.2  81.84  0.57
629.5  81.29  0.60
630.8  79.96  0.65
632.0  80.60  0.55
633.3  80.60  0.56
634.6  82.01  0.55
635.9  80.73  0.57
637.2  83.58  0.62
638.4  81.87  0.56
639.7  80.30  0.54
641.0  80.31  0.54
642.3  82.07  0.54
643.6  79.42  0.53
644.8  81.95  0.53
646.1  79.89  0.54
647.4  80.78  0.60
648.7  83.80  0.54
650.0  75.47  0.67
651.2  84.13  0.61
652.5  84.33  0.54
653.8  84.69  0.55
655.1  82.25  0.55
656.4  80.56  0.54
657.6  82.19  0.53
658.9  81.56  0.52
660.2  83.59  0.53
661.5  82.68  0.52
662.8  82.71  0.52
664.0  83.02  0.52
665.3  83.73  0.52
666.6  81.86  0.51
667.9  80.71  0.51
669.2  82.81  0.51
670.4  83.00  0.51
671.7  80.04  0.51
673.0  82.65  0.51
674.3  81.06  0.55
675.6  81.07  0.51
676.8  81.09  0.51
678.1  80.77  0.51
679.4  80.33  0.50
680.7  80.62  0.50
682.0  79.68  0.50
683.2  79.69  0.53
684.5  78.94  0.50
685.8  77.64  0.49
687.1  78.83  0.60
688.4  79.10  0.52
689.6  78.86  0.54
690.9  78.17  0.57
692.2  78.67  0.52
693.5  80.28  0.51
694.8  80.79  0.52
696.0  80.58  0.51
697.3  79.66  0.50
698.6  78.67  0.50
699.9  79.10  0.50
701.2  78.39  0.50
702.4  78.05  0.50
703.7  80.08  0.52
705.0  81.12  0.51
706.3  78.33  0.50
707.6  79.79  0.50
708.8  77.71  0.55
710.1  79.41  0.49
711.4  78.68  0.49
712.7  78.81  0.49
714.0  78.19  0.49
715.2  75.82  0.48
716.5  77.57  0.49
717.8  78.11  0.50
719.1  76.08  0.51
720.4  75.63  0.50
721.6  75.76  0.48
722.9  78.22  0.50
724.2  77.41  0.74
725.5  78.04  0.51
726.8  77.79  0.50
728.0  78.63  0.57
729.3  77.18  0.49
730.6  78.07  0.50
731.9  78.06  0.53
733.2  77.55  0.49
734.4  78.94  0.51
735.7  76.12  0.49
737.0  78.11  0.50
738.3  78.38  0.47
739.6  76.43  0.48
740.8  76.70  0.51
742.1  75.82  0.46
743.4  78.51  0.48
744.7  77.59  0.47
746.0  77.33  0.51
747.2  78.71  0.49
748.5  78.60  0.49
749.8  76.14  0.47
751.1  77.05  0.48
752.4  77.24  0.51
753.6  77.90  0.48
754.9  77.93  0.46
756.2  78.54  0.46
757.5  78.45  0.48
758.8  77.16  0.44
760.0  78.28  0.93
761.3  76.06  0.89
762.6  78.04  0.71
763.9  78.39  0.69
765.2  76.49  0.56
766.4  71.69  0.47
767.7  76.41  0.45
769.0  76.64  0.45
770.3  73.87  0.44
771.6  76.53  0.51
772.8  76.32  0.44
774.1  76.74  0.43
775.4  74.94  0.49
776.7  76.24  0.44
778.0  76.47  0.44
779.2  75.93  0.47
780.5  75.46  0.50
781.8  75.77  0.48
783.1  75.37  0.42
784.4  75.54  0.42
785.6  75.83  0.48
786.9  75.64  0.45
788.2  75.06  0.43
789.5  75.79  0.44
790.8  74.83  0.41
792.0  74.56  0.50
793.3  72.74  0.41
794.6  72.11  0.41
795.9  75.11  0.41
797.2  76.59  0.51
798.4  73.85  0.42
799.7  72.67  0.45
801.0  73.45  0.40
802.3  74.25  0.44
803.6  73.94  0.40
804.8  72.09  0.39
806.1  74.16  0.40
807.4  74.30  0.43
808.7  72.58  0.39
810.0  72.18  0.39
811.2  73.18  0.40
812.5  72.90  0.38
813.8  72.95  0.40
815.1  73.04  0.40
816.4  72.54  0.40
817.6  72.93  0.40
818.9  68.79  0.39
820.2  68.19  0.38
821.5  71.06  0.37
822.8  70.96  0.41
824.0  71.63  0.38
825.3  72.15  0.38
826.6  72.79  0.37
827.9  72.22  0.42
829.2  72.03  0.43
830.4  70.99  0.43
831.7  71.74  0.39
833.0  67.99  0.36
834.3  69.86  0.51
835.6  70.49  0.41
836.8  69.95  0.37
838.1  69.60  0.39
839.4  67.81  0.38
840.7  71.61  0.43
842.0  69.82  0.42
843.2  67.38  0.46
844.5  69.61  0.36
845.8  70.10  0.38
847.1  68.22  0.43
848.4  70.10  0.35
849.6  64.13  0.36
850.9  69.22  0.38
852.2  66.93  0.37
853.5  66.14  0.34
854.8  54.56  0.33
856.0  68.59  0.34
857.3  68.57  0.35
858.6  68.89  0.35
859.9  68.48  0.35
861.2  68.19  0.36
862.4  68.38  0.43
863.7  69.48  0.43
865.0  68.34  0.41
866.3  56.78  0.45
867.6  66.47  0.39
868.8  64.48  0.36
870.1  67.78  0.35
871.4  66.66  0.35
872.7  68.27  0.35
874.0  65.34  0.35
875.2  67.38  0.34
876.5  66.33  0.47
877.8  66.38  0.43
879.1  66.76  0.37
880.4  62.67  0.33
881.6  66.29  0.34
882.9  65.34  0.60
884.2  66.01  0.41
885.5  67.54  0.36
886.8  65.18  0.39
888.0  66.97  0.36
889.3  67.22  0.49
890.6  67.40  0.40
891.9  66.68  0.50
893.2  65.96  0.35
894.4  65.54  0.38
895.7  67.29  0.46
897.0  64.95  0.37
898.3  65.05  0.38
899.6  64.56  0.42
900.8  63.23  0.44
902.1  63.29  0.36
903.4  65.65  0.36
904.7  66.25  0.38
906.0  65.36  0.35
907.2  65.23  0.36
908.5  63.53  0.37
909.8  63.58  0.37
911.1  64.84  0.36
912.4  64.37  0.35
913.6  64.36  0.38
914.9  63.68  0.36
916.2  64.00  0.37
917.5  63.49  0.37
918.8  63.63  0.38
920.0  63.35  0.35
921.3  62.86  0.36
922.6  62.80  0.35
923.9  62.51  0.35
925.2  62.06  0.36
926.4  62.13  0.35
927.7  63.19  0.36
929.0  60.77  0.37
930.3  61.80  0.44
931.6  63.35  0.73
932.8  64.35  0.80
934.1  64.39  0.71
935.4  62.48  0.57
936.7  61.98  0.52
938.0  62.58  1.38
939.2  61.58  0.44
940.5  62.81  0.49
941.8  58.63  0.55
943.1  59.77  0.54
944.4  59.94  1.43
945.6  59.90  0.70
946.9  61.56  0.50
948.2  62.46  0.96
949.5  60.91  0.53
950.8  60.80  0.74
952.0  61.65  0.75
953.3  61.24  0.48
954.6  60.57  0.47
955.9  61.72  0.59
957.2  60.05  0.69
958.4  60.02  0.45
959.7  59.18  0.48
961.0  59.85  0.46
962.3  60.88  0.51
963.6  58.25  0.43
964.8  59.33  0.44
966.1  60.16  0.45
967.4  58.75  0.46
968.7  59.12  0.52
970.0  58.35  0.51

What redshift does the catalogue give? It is 0.00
